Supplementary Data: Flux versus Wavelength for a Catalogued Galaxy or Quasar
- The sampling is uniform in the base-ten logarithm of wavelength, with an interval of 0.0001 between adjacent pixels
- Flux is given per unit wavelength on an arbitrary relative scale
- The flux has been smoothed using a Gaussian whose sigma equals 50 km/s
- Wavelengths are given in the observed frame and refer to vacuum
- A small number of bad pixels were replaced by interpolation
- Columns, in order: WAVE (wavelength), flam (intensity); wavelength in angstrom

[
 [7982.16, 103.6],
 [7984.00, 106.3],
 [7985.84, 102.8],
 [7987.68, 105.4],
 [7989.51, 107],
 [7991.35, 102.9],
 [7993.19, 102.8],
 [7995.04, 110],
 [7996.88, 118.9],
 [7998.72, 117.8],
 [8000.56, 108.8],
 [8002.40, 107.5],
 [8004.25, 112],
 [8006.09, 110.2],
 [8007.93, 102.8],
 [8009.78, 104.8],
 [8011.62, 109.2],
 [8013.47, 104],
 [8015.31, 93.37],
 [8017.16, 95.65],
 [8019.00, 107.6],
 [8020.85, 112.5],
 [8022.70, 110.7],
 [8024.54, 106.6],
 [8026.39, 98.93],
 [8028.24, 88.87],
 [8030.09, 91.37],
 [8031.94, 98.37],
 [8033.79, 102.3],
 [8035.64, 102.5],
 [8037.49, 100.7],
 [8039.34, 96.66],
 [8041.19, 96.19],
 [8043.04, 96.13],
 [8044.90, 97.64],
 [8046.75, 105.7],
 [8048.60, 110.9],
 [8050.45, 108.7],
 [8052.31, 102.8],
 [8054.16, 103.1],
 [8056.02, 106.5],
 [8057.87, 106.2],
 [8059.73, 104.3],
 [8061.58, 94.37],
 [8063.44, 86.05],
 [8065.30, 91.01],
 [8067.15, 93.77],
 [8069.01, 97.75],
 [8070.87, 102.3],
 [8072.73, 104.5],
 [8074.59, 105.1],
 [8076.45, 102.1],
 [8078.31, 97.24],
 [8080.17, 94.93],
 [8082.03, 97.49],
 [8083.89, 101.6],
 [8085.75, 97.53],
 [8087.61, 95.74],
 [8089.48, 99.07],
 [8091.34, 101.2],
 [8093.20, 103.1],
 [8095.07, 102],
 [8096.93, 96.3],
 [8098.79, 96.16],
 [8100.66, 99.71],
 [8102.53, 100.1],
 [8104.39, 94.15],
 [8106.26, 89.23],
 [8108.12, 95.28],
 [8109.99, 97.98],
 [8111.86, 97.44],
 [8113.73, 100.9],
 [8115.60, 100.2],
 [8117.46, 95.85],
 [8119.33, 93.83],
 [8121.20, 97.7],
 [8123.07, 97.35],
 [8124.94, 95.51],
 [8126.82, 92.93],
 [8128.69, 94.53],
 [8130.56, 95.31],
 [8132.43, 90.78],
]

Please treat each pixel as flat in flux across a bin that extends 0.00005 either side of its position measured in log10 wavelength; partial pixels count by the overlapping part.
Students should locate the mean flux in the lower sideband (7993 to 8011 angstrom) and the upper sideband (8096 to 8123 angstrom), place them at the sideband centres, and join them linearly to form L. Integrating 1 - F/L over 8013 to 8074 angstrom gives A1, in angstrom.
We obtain 2.5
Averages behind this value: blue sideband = 110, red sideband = 96.8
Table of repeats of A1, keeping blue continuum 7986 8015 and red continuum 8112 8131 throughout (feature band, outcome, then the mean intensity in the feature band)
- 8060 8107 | 1.0 angstrom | 97.8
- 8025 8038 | 0.9 angstrom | 97.8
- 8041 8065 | 0.4 angstrom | 101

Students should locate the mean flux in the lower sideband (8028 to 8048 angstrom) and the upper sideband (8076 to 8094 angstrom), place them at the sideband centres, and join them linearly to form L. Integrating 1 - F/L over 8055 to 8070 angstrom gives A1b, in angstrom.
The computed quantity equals 0.2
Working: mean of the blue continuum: 98.4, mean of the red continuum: 98.9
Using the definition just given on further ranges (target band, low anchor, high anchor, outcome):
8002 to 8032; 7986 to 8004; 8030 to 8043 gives 0.1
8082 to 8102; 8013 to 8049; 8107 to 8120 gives -0.2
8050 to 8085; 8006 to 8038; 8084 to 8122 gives -0.1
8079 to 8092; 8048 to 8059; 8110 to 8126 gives 0.5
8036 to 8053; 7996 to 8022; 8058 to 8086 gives 0.1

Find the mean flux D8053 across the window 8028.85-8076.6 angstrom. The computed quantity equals 100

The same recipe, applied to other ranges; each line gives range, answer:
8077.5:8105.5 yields 98.4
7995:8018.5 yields 107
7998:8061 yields 103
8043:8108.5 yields 99.5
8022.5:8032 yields 98.3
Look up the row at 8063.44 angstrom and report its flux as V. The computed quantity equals 86.05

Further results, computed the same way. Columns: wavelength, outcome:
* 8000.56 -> 108.8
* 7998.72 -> 117.8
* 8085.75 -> 97.53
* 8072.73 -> 104.5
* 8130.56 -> 95.31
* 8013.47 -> 104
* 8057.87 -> 106.2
